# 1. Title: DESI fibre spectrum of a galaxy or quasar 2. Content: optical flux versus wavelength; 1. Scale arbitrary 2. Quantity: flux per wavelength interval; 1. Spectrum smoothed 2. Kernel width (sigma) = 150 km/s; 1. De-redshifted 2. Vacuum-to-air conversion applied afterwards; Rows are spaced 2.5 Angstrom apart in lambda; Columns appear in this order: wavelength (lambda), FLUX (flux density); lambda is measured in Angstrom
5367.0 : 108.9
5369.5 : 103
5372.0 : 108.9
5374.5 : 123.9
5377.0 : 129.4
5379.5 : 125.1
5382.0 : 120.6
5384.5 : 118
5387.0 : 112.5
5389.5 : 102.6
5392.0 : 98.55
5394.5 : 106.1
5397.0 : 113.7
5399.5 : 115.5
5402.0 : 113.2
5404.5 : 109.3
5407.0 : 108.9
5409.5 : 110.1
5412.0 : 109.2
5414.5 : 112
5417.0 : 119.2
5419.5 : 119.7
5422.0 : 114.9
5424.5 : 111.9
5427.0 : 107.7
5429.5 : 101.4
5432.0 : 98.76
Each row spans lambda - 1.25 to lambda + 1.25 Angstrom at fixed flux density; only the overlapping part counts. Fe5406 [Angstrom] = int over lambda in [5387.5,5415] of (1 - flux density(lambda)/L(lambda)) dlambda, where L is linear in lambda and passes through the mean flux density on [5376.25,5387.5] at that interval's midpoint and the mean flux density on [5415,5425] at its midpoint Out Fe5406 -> 2.3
